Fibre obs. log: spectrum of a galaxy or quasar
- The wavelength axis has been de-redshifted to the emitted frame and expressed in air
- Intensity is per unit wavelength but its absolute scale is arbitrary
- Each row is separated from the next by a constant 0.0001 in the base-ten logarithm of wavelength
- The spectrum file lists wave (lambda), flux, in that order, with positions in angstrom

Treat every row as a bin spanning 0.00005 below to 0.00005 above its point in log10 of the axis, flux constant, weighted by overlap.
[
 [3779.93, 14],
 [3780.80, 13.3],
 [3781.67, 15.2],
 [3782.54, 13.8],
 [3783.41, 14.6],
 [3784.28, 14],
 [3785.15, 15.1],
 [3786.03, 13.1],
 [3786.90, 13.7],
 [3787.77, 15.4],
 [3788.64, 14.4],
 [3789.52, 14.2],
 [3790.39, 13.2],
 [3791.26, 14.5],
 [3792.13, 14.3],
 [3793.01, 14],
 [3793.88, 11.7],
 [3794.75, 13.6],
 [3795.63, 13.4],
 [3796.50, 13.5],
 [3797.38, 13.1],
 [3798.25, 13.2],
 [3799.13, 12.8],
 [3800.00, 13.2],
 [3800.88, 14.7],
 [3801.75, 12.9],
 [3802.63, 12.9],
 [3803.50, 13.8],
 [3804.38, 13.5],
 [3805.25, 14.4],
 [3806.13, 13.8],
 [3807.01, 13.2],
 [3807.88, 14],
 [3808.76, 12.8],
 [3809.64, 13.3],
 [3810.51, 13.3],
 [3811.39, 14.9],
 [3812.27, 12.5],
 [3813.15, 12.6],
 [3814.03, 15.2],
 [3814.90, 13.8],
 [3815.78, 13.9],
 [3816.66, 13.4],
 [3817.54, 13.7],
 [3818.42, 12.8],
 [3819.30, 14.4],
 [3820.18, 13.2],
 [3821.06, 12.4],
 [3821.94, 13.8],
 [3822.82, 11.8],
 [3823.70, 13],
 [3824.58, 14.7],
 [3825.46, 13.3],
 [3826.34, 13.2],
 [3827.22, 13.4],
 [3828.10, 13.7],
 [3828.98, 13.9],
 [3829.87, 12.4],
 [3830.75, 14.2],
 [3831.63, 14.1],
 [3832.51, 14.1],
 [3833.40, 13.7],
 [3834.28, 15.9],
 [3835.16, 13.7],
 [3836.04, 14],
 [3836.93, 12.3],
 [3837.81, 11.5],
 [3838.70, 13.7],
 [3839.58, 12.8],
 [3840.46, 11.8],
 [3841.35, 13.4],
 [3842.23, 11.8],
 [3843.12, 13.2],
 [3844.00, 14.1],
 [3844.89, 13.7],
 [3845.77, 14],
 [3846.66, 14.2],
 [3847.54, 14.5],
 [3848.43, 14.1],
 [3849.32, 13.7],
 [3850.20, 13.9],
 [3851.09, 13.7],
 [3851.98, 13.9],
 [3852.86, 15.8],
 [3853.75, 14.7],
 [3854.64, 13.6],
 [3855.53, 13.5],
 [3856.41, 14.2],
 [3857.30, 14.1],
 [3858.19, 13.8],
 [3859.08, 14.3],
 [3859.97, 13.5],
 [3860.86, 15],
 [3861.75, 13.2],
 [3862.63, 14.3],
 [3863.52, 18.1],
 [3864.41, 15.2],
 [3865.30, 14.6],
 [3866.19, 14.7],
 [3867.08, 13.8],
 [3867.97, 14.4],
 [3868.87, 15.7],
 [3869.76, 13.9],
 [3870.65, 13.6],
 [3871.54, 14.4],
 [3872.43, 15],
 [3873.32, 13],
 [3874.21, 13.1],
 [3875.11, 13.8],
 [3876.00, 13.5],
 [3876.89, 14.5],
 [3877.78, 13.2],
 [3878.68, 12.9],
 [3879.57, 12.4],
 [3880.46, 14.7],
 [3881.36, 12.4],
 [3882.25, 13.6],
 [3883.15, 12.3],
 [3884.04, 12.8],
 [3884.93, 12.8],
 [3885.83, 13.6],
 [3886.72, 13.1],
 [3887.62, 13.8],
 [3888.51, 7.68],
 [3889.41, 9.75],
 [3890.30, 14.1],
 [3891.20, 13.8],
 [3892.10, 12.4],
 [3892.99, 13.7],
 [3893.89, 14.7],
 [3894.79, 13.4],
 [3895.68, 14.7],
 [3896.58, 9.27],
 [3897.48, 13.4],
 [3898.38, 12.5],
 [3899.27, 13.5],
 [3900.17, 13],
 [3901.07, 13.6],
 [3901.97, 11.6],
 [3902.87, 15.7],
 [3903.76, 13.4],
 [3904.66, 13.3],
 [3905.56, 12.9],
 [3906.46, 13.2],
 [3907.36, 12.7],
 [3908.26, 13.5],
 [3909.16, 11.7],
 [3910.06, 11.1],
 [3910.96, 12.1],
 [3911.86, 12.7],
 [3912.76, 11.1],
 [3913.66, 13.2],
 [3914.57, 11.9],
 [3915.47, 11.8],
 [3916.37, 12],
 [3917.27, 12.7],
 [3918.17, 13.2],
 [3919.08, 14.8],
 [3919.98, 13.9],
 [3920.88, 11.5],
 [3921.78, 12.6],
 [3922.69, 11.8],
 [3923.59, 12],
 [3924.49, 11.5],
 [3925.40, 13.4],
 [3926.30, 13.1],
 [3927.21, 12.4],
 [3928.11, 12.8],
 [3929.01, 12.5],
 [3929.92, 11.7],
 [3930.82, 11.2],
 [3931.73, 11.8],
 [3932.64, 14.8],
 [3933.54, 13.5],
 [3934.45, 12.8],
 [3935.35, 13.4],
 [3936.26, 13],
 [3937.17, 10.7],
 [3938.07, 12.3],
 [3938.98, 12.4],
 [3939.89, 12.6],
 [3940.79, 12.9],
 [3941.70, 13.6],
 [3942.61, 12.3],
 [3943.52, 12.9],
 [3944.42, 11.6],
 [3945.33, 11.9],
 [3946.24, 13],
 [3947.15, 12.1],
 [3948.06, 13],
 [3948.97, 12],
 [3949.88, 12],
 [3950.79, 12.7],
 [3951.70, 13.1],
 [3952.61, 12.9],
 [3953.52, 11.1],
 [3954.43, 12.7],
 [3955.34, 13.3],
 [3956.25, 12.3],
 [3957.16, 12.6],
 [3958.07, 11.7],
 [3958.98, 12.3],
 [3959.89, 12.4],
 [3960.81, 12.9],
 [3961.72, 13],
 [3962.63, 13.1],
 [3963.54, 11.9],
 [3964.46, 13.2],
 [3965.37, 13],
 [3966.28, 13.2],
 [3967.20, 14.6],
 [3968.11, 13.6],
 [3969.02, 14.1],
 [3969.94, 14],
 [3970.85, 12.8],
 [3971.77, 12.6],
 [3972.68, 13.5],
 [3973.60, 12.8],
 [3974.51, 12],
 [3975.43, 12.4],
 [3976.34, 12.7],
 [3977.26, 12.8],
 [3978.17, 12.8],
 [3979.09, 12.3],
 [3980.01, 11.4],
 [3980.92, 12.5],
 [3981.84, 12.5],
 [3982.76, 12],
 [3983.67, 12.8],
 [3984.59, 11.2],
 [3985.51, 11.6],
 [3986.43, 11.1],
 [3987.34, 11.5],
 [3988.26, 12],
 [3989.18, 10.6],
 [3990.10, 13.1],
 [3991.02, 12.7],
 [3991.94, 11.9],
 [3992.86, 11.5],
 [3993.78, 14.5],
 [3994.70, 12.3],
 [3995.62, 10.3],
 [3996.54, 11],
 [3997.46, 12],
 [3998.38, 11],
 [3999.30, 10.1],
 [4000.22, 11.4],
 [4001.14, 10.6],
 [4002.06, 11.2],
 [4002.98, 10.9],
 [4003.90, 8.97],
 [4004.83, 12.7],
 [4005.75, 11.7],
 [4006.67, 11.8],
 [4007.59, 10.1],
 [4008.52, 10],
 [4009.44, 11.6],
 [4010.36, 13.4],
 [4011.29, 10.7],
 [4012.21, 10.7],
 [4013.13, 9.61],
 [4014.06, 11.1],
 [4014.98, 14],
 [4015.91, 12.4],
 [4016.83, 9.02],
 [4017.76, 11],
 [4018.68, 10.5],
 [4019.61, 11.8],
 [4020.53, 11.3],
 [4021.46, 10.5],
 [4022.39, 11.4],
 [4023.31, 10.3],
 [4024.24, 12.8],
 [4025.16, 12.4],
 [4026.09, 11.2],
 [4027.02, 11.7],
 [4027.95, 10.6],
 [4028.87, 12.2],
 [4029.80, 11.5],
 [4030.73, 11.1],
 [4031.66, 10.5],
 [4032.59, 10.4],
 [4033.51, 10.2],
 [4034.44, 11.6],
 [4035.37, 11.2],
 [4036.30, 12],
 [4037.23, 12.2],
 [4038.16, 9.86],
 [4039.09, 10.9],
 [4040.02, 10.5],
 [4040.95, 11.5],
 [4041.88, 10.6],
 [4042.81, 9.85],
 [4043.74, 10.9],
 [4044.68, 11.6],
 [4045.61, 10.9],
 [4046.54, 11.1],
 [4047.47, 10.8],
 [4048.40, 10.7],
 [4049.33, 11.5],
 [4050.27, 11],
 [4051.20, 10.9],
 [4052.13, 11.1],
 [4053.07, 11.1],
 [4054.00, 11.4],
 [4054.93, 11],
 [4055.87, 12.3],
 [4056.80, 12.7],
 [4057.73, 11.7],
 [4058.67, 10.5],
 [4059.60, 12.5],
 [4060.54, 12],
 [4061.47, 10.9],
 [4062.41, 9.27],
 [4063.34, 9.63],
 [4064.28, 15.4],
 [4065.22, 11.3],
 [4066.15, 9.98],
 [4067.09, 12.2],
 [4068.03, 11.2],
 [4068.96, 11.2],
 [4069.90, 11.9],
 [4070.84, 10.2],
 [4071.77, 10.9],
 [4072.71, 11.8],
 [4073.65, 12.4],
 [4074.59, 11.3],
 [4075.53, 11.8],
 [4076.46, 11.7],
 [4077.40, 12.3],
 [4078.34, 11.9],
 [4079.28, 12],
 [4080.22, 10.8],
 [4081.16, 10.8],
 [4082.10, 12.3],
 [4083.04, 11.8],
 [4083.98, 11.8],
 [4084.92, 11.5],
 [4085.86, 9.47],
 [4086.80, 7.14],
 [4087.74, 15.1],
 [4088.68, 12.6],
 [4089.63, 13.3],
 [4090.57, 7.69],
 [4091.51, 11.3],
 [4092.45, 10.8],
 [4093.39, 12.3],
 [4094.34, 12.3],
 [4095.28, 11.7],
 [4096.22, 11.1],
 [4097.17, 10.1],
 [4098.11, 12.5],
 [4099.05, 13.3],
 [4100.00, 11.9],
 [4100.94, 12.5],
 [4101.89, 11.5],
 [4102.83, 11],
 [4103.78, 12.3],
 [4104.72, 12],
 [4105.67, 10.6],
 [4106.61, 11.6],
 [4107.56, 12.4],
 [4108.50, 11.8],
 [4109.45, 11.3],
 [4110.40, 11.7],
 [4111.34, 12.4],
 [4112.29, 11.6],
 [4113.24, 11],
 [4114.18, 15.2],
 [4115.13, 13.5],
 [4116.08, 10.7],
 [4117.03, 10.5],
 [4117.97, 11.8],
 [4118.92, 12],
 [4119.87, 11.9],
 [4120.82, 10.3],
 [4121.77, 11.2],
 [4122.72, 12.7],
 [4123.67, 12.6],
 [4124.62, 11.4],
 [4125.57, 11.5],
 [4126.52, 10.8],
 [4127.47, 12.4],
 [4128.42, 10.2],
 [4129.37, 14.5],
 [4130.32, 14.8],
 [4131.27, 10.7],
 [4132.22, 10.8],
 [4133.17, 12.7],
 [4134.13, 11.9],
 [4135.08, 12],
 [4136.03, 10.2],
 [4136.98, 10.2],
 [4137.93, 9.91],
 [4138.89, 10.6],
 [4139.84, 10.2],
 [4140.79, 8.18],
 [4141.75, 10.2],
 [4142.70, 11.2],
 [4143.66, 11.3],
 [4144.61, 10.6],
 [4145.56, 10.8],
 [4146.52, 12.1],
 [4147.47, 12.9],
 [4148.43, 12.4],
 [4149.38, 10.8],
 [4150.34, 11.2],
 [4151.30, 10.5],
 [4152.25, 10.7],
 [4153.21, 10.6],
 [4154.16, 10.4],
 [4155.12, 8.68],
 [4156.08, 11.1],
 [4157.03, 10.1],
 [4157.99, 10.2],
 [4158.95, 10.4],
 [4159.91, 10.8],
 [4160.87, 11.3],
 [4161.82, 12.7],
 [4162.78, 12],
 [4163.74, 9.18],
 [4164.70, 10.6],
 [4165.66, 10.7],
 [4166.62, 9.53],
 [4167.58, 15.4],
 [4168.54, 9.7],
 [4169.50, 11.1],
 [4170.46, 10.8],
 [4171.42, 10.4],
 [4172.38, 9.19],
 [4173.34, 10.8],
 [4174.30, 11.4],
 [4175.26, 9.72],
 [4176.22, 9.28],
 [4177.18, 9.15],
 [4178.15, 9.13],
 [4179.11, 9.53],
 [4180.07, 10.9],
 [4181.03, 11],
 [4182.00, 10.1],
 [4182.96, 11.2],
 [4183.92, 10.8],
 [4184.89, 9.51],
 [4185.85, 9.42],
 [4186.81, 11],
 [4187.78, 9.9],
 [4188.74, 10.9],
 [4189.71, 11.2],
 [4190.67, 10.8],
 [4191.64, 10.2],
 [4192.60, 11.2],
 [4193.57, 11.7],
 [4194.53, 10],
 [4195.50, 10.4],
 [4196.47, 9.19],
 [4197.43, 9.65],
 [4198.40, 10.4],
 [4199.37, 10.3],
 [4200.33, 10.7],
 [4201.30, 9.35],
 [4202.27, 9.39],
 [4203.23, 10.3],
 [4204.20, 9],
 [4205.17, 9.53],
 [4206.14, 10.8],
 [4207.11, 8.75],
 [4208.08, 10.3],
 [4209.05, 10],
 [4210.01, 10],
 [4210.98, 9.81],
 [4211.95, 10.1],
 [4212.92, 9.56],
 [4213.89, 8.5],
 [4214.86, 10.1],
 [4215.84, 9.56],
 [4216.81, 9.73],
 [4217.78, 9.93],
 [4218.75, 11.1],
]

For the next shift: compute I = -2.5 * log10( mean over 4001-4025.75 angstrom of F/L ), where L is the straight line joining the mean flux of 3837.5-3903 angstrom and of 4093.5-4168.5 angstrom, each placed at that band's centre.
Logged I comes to 0.11 mag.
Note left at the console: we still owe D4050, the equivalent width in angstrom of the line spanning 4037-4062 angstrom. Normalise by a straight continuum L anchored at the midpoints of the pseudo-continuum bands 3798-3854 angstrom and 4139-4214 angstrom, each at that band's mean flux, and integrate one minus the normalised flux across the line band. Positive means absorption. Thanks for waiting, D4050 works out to 0.8 angstrom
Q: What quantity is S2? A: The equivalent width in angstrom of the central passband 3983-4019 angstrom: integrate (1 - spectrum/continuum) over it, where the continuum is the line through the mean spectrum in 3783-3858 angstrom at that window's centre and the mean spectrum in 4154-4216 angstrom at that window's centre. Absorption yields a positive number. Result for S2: 1.7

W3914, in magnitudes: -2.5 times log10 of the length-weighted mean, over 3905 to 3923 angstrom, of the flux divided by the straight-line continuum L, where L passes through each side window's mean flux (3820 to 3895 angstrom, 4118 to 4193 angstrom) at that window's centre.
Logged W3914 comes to 0.049 mag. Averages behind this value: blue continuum 13.6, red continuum 10.9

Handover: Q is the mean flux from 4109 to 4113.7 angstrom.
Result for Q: 11.6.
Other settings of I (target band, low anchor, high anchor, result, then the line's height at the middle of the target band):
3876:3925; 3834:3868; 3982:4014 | 0.03 mag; 13.1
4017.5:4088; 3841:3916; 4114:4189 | 0.06 mag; 11.9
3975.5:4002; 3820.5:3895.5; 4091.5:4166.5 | 0.06 mag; 12.5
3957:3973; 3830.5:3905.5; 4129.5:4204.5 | -0.03 mag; 12.6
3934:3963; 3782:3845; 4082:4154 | 0.01 mag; 12.6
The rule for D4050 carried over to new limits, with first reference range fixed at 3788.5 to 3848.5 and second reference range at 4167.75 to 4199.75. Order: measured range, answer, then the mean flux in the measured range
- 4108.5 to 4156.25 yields -2.6 angstrom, 11.4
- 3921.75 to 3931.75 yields 0.3 angstrom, 12.2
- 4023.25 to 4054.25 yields 1.3 angstrom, 11.1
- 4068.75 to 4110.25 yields -1.4 angstrom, 11.5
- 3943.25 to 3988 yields -1.2 angstrom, 12.6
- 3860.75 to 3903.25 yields -1.7 angstrom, 13.5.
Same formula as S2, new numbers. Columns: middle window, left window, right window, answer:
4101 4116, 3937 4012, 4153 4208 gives -1.3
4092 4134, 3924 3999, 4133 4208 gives -3.1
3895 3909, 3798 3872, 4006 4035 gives -0.2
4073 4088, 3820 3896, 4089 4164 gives 0.4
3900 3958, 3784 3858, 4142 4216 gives 0.3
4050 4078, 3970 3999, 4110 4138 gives 1.2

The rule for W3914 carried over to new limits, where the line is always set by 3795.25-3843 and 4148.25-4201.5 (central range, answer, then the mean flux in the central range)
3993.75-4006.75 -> 0.06 mag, 11.3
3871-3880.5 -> -0.06 mag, 13.6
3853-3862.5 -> -0.08 mag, 14.1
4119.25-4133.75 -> -0.09 mag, 11.9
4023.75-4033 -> 0.03 mag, 11.4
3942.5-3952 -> 0.00 mag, 12.4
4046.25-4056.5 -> 0.03 mag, 11.2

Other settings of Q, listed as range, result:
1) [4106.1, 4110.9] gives 11.8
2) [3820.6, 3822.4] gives 13.1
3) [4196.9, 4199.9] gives 10.1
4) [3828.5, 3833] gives 13.7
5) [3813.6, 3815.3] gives 14.6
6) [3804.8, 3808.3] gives 13.9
